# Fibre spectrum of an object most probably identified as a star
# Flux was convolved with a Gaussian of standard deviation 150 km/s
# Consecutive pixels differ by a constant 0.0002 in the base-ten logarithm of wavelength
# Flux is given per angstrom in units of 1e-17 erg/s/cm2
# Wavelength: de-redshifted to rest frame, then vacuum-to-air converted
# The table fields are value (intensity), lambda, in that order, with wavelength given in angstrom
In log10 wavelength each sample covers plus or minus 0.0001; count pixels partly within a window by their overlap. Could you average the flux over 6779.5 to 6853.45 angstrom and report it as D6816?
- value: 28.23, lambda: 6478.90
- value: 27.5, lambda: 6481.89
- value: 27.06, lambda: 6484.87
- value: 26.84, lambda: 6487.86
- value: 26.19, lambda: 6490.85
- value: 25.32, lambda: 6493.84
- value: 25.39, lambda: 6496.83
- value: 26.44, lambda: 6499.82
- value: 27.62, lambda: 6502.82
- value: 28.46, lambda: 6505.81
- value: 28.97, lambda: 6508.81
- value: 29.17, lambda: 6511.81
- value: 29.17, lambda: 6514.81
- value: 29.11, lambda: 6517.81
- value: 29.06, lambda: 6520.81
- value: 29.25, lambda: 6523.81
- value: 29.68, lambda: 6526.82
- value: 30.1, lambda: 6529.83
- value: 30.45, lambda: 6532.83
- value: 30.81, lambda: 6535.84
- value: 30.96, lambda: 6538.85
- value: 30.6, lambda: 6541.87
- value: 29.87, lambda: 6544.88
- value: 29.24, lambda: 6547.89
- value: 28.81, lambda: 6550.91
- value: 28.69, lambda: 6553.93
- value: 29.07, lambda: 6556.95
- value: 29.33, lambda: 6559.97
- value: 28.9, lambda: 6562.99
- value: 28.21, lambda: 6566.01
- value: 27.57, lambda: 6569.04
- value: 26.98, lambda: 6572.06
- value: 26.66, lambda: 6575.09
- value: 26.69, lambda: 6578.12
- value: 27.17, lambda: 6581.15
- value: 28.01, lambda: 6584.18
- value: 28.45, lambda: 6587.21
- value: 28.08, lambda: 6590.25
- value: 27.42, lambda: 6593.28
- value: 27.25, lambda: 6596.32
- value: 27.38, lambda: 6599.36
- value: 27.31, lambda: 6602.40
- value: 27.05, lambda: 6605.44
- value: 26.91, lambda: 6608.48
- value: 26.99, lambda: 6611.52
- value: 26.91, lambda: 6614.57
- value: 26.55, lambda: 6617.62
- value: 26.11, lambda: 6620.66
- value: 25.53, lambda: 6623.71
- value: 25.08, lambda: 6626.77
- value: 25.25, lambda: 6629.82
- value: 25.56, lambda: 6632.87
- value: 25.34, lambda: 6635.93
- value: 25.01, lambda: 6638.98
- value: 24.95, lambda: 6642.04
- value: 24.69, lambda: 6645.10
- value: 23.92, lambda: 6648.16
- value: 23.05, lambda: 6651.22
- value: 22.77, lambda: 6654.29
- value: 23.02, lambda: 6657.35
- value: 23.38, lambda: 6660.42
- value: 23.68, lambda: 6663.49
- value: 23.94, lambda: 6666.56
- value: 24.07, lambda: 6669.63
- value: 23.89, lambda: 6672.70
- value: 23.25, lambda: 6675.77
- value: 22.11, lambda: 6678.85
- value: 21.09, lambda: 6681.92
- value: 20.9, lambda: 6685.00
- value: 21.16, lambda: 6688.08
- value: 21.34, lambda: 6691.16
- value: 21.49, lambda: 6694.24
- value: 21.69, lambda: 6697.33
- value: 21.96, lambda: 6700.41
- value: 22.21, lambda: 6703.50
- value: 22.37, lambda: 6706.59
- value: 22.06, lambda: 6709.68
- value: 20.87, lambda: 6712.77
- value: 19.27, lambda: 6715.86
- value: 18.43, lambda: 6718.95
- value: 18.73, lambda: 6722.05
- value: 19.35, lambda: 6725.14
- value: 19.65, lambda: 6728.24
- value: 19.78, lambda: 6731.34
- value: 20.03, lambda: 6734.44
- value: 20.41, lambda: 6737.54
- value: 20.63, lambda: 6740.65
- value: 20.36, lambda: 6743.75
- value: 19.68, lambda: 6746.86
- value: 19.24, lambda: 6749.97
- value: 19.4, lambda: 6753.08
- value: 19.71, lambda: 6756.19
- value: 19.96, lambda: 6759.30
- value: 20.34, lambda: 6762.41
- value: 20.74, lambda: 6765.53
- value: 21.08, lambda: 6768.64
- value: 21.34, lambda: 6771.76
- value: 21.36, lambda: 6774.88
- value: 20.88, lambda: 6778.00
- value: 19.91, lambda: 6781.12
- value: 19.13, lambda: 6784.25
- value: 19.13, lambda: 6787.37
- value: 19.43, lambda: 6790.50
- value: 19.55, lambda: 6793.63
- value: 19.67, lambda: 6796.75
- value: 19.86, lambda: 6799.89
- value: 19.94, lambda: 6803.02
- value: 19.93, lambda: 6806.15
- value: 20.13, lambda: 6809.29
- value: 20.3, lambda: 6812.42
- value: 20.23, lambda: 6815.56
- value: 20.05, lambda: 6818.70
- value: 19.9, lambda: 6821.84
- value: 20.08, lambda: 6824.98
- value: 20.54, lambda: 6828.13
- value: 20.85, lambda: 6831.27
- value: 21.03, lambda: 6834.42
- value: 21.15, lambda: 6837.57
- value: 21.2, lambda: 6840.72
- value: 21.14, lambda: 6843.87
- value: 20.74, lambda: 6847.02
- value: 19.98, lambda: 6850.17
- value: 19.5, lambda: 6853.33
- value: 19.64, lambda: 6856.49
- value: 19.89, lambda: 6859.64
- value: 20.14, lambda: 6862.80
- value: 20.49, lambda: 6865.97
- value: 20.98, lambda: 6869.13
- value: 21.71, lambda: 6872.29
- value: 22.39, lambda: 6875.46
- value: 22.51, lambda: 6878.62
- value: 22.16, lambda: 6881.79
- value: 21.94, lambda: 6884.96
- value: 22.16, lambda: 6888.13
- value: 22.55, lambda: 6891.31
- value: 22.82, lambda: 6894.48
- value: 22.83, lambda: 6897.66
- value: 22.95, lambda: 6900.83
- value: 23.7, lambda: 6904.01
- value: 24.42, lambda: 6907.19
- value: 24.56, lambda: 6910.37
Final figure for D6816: 20.2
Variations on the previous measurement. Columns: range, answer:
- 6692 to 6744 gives 20.6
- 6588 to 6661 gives 25.7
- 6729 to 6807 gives 20.1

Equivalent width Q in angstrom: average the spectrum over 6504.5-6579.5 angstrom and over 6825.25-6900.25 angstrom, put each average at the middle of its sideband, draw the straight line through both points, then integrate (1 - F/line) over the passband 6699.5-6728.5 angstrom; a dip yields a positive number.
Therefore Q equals 5.1 angstrom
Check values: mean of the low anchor 29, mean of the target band 20.5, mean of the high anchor 21.2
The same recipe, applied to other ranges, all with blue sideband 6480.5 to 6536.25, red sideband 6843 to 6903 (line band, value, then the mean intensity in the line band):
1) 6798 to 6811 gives 1.57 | 20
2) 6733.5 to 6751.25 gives 2.81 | 20.1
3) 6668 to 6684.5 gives 1.53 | 22.8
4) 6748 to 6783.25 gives 4.64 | 20.3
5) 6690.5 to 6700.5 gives 1.26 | 21.6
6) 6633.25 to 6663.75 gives 1.84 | 24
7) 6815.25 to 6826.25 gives 1.16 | 20.1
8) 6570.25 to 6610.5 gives -1.00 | 27.3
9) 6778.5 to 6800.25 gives 3.22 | 19.6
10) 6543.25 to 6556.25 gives -0.82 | 29.2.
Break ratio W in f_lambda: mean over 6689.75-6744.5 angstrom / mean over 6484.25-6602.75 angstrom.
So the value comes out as 0.73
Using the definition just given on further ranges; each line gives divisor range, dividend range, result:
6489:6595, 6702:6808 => 0.71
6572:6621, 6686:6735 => 0.76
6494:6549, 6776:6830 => 0.69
